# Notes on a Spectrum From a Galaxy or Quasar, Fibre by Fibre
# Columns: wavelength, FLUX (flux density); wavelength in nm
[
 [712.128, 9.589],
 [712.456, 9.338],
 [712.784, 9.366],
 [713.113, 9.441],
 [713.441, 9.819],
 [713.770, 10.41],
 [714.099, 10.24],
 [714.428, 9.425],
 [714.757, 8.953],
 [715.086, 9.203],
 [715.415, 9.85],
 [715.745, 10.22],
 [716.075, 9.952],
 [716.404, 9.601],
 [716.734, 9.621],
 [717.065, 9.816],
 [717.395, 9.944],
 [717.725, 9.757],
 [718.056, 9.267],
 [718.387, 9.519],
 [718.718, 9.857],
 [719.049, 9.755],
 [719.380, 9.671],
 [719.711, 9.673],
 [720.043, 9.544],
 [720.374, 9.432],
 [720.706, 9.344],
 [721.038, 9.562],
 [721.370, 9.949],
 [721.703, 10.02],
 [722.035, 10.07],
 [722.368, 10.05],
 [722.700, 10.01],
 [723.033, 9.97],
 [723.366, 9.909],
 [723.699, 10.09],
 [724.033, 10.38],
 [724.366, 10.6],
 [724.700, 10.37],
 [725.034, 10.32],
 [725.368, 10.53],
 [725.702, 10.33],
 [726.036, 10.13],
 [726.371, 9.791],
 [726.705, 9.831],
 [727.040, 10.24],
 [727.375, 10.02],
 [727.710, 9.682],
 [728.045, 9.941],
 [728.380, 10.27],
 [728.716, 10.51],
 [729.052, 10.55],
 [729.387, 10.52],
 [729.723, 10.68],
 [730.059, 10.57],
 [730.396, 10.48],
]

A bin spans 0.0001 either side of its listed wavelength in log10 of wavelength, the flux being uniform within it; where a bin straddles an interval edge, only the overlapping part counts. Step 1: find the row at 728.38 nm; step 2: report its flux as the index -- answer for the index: 10.27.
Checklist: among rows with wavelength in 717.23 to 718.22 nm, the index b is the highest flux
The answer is 9.944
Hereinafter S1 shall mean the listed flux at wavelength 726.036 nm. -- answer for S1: 10.13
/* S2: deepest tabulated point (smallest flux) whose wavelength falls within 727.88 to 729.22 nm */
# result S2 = 9.941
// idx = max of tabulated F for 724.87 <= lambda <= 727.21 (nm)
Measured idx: 10.53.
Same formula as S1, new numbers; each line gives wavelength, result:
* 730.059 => 10.57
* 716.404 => 9.601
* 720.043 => 9.544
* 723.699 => 10.09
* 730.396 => 10.48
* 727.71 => 9.682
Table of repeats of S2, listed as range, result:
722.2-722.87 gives 10.01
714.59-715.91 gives 8.953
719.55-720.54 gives 9.432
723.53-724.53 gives 10.09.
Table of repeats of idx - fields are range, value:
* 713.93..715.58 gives 10.24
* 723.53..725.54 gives 10.6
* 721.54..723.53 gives 10.07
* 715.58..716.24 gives 10.22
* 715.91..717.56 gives 9.952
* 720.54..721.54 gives 9.949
